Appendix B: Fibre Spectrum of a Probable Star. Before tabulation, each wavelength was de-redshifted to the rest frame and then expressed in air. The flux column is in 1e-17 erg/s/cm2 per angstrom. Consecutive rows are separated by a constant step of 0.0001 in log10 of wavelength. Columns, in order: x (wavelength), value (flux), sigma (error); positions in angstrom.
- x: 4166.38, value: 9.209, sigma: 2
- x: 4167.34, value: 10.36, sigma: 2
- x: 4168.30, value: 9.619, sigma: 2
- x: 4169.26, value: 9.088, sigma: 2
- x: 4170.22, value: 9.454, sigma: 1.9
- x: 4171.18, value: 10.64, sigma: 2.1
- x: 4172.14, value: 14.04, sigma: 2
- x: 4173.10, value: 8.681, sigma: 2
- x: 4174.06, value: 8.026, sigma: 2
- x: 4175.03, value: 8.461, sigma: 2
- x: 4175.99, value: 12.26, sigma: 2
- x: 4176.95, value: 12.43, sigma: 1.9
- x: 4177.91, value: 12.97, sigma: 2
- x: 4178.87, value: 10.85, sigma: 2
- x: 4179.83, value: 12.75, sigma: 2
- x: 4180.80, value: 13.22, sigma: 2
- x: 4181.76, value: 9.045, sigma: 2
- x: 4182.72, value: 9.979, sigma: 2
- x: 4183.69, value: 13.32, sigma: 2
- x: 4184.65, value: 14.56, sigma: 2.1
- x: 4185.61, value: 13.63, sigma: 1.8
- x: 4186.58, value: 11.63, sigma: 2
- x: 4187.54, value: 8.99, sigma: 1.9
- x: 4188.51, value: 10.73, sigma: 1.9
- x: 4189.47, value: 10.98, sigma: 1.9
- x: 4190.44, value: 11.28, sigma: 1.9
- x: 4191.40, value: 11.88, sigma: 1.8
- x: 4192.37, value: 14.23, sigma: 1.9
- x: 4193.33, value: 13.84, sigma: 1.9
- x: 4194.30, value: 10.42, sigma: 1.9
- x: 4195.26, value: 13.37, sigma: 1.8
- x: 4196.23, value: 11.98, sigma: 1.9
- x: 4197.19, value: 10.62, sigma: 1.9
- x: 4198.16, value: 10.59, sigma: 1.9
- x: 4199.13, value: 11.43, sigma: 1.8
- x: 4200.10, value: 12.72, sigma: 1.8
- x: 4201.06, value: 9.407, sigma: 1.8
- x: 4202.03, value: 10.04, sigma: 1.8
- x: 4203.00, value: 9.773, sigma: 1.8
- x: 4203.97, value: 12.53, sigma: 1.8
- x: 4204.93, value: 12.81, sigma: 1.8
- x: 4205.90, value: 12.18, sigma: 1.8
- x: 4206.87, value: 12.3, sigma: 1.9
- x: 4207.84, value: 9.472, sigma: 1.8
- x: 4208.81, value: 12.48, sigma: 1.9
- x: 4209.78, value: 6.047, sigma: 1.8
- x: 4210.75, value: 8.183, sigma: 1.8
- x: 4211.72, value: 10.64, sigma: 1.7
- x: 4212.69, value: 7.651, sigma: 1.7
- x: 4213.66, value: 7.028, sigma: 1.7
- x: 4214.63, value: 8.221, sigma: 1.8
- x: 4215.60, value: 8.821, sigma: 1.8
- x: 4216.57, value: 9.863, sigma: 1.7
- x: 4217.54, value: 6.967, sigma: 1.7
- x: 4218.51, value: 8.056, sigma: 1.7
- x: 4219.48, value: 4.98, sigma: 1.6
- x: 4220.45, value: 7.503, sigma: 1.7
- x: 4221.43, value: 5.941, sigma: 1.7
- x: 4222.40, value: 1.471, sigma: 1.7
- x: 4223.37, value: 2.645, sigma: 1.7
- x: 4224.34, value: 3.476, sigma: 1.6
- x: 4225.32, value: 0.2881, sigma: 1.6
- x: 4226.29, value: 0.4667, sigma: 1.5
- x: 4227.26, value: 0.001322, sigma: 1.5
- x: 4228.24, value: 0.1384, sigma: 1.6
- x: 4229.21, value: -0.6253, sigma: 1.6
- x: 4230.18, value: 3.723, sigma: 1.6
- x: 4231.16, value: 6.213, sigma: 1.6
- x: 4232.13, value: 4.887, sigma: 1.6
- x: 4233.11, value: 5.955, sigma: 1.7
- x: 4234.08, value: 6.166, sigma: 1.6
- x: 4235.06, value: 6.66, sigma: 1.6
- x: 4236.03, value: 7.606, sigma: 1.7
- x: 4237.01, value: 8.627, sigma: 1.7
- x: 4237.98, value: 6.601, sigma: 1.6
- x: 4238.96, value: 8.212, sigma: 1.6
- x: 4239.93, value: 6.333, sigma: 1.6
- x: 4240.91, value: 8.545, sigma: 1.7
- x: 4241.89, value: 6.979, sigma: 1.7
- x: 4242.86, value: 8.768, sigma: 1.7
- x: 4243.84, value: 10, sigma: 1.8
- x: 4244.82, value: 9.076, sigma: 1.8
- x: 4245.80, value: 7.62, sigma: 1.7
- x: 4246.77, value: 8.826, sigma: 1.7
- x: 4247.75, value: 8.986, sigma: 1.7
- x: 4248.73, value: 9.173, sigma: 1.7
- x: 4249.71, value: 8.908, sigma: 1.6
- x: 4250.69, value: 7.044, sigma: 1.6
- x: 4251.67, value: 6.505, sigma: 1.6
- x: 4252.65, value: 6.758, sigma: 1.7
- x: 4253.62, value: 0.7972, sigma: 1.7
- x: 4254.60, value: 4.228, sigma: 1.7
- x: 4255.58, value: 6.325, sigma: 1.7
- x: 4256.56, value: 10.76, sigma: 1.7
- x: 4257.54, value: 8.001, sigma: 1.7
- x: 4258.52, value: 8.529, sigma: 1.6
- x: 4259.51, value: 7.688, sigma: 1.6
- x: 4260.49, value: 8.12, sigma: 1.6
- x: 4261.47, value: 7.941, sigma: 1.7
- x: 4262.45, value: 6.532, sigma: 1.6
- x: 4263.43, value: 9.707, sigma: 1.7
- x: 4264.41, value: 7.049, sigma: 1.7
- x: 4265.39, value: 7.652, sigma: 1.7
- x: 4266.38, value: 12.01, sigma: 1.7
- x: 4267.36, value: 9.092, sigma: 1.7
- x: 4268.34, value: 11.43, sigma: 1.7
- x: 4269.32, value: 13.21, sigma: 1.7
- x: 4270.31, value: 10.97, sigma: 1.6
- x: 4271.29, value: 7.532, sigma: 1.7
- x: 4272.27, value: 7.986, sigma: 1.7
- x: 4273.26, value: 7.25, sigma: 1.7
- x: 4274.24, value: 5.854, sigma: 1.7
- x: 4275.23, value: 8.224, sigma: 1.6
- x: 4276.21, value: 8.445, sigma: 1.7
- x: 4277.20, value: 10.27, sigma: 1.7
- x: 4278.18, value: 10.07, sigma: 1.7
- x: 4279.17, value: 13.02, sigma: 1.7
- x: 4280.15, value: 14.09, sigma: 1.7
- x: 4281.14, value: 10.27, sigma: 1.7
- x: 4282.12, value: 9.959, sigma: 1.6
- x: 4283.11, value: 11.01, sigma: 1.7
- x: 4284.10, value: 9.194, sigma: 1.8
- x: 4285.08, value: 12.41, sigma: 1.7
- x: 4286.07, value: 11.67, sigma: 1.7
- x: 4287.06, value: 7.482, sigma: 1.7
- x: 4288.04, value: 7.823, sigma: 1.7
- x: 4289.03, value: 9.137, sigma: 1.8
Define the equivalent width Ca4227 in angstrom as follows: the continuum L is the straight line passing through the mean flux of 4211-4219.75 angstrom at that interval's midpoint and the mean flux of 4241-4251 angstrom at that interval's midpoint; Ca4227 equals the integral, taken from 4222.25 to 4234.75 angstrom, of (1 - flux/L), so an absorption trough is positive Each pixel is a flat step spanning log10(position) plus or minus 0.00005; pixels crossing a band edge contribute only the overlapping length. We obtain 8.3 angstrom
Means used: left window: 8.11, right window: 8.56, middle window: 2.77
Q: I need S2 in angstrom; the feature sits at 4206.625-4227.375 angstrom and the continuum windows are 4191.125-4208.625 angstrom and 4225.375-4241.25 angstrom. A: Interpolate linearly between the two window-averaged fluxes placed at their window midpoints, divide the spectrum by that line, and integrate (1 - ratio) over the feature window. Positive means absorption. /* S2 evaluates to 5.01 angstrom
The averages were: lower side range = 11.7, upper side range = 4.81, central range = 6.52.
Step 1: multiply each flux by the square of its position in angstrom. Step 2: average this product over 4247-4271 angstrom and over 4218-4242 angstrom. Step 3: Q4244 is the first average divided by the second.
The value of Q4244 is 1.74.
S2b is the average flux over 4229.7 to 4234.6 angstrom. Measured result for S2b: 5.39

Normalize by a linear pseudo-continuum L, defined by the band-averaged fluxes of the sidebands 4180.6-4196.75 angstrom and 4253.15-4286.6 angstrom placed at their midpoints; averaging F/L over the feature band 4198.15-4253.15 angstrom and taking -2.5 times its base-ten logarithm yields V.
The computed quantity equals 0.401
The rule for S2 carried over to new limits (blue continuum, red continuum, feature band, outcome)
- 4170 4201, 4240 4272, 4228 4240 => 4.8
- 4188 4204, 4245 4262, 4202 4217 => 1.0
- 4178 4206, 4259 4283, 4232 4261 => 7.6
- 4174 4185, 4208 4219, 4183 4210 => -4.1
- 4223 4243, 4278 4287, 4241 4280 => -1.3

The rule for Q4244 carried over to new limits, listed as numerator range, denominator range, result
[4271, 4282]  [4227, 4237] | 2.19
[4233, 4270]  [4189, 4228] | 0.93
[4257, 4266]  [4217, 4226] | 1.79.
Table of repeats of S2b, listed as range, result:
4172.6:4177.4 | 9.97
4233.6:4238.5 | 7.14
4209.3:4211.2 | 7.1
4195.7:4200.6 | 11.5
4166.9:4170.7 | 9.62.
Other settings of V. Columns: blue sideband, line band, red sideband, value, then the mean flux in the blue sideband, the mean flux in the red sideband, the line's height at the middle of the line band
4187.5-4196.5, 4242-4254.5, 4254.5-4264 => 0.139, 11.9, 7.92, 8.57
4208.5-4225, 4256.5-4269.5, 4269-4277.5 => -0.070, 6.93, 8.73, 8.4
